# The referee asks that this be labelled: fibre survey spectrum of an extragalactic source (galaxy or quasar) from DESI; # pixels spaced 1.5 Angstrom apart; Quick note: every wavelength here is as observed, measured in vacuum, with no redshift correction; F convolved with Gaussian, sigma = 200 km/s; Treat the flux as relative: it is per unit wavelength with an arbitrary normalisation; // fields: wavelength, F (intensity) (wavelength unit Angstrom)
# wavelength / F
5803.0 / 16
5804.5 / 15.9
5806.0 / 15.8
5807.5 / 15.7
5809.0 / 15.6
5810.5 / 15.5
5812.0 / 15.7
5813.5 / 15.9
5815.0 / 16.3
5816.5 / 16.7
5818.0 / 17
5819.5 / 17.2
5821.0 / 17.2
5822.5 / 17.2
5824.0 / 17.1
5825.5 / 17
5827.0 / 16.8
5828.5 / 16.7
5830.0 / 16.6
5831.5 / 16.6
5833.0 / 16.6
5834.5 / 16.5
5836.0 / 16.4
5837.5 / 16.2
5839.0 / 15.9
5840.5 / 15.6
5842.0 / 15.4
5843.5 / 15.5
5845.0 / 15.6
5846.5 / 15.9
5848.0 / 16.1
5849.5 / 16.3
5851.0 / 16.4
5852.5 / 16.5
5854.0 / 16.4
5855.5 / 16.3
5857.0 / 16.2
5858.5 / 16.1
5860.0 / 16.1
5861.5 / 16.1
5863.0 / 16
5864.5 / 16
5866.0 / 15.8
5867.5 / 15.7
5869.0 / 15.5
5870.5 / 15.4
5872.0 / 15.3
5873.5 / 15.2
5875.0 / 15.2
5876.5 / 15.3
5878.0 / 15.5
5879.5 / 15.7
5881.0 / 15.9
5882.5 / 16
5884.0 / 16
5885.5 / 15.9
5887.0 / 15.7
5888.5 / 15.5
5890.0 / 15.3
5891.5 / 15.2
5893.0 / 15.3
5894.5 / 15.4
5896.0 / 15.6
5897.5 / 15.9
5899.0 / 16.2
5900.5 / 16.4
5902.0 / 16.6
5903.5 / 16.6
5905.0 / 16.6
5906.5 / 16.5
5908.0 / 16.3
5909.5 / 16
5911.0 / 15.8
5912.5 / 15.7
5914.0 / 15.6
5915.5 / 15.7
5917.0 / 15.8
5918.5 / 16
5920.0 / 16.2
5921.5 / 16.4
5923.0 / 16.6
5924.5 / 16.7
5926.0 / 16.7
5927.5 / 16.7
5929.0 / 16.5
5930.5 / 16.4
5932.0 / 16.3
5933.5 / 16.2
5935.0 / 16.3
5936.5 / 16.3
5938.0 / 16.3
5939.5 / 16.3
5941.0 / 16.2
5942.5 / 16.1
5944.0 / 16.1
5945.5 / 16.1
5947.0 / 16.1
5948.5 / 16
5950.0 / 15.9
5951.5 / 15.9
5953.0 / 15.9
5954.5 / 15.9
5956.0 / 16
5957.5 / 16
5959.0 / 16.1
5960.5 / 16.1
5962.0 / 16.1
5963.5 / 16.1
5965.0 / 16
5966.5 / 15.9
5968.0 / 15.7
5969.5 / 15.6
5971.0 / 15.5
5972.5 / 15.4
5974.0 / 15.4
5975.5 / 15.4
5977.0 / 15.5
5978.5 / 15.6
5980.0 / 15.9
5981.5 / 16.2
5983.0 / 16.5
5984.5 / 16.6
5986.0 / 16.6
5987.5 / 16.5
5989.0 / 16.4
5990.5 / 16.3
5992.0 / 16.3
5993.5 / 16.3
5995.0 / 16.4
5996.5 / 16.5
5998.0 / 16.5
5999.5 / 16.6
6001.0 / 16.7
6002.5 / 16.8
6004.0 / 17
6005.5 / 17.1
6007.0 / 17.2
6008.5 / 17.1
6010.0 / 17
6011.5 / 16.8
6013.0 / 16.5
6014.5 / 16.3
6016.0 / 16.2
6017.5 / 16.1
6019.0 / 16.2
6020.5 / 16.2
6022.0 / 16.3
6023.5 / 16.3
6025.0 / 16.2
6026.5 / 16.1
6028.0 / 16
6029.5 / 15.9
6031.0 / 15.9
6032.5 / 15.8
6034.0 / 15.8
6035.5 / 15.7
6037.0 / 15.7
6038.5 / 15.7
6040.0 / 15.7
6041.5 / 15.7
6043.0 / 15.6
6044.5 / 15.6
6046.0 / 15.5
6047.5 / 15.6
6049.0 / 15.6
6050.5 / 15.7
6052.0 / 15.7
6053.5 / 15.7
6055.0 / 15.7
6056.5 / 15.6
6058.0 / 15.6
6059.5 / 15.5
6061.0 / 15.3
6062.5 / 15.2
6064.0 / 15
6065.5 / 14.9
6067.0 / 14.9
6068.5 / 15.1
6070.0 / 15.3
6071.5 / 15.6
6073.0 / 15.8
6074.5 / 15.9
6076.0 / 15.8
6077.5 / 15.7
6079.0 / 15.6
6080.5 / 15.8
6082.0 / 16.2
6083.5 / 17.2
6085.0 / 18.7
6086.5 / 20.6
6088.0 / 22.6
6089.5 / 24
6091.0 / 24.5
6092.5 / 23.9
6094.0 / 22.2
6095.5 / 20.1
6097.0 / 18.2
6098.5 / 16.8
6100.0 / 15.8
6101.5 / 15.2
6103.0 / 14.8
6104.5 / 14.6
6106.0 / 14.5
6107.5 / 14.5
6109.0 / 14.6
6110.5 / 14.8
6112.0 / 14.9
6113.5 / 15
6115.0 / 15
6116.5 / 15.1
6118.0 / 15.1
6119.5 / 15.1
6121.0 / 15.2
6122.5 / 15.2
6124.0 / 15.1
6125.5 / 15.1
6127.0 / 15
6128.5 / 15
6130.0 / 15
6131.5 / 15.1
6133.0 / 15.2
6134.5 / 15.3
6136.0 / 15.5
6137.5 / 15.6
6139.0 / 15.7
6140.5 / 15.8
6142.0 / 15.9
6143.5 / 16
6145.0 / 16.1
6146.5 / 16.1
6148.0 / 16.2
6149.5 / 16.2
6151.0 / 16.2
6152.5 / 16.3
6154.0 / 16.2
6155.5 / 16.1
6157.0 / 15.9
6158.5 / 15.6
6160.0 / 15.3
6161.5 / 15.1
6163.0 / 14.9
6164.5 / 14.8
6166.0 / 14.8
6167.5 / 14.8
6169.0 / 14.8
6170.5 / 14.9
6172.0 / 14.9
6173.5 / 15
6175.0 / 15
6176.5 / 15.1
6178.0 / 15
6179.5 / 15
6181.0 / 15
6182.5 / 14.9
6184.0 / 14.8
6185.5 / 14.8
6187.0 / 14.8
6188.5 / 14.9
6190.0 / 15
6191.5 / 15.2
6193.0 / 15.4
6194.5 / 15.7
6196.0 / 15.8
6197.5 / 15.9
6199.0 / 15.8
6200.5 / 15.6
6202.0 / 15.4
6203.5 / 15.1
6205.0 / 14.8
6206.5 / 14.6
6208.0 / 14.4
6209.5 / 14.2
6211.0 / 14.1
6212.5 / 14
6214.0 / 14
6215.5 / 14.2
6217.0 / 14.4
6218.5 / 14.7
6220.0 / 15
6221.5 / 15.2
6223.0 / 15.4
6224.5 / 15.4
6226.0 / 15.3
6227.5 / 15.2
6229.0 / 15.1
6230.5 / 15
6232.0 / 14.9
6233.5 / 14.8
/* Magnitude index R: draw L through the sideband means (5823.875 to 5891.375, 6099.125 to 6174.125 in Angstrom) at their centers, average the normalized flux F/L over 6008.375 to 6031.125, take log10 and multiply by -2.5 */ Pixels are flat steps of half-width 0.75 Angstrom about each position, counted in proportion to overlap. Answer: -0.05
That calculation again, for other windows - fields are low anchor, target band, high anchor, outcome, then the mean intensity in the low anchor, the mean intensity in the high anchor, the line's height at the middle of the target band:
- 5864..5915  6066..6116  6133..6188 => -0.11 mag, 15.8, 15.4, 15.5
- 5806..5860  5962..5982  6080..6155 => 0.05 mag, 16.3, 16.6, 16.4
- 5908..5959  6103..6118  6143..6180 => 0.06 mag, 16.1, 15.5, 15.6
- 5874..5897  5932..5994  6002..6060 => -0.01 mag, 15.6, 16.1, 15.8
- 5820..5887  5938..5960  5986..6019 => 0.02 mag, 16.1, 16.6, 16.4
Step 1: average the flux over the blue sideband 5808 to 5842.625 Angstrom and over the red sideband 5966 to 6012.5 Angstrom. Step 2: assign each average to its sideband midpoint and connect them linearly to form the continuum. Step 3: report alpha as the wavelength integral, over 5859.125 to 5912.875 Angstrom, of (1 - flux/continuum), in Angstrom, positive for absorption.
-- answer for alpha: 1.9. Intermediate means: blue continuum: 16.4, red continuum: 16.3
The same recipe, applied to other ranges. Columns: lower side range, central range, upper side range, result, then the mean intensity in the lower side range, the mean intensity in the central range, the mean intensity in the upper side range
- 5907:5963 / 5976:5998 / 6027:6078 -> -0.5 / 16.1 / 16.3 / 15.6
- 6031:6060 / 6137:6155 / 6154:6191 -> -1.0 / 15.7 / 16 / 15.1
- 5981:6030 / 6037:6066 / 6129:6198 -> 1.1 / 16.5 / 15.5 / 15.4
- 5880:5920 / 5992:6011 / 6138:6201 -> -1.2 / 15.9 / 16.7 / 15.4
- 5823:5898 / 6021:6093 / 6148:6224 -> -5.0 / 15.9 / 16.5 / 15.1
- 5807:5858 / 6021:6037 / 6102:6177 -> -0.3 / 16.3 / 16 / 15.3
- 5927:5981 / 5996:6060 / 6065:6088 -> 0.5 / 16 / 16.1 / 16.4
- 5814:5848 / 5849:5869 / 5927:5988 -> 0.3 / 16.4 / 16.1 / 16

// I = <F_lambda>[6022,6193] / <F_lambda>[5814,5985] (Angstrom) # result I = 1.0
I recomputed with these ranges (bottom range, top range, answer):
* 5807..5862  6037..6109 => 1.02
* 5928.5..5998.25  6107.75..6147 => 0.95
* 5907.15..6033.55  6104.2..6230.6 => 0.94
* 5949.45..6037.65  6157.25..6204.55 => 0.94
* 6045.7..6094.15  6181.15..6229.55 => 0.88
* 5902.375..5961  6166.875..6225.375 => 0.92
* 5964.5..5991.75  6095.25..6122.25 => 0.97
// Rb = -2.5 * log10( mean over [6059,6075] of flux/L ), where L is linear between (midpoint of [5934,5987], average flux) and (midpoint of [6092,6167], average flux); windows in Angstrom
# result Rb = 0.039 mag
